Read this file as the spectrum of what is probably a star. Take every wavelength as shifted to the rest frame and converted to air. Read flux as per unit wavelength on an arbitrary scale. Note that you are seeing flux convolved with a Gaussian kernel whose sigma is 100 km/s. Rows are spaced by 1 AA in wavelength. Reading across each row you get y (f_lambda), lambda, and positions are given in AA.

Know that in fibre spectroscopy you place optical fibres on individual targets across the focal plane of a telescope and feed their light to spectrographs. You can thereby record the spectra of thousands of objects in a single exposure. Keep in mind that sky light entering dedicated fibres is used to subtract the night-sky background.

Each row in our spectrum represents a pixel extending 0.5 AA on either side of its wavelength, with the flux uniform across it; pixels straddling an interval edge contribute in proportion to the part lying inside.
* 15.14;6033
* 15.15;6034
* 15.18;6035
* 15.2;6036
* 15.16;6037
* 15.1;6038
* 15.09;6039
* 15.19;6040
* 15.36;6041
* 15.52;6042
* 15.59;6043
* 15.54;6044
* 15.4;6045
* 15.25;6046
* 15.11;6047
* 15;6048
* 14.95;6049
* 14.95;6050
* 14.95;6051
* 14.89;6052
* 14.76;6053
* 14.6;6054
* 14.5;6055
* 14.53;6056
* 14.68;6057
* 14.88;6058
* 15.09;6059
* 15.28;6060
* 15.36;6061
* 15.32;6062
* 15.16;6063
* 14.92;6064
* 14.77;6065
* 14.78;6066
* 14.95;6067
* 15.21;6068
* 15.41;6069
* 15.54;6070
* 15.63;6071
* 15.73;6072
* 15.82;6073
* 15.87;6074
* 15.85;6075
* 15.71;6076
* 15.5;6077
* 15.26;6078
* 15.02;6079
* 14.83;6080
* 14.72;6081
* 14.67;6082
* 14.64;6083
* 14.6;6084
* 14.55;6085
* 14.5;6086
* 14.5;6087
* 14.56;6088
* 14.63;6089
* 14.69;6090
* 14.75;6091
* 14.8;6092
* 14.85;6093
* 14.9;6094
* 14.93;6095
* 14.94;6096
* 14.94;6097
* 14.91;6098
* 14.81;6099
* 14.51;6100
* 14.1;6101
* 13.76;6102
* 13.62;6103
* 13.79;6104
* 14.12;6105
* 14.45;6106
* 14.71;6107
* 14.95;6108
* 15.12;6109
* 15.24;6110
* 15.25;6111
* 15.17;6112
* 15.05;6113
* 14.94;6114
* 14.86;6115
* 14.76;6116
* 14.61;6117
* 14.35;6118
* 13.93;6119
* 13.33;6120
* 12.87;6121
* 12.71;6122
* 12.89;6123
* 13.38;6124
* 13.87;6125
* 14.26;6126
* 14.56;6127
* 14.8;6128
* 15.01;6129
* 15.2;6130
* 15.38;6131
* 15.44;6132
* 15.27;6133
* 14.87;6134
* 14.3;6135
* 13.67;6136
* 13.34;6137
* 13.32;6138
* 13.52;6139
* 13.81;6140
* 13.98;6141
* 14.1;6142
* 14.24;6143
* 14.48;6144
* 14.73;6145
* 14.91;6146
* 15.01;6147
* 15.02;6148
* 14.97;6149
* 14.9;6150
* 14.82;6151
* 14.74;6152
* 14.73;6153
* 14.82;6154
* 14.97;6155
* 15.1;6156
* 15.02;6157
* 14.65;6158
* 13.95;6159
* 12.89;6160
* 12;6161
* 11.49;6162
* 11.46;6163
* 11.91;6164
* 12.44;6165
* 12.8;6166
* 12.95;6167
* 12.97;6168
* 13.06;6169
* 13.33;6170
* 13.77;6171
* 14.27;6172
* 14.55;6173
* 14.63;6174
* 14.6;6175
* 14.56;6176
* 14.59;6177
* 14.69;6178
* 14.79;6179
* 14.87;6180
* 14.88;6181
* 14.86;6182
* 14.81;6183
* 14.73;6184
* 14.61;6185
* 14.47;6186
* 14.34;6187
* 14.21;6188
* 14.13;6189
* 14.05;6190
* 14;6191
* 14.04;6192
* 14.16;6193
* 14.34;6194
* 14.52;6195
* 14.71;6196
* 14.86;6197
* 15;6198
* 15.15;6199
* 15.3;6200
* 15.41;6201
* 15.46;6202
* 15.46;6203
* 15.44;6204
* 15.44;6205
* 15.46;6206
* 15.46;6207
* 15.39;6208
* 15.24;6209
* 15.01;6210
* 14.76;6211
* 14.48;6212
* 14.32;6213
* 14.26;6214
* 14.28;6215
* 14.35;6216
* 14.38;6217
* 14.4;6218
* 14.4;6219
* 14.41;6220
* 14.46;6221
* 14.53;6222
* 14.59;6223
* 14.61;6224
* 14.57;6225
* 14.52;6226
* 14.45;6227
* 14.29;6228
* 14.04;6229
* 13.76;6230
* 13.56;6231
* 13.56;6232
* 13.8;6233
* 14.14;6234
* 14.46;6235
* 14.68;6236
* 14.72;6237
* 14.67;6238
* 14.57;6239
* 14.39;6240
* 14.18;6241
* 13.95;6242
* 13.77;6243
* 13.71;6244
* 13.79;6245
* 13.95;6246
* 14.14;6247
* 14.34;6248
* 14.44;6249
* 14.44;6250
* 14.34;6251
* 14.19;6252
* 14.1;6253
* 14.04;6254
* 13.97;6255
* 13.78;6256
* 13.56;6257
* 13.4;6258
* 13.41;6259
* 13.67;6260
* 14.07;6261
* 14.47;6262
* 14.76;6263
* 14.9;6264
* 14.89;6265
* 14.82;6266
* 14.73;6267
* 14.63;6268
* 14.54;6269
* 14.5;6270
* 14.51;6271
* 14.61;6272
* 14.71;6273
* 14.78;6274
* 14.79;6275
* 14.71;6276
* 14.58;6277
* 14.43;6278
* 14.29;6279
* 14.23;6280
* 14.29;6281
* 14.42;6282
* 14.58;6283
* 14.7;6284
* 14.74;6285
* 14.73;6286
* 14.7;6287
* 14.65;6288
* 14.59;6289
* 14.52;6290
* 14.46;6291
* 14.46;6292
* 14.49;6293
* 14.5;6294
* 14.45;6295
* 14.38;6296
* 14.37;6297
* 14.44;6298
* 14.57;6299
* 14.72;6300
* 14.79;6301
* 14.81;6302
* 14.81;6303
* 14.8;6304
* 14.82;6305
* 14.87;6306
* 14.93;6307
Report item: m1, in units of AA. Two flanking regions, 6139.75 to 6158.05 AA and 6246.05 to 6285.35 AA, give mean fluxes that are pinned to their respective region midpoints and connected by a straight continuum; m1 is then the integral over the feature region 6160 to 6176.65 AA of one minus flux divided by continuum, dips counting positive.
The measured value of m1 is 1.66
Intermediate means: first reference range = 14.7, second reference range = 14.4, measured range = 13.2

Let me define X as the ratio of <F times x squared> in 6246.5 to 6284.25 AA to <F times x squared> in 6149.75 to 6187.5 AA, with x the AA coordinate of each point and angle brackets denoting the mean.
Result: 1.06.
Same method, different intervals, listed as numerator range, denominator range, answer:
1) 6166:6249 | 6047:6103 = 1.01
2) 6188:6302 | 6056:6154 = 1.03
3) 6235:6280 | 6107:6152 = 1.03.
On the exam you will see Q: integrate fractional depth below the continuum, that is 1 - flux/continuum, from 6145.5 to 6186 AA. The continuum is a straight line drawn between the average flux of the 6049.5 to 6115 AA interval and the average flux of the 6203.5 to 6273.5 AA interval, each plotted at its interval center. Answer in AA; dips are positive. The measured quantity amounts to 1.4 AA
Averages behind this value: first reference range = 14.9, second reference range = 14.4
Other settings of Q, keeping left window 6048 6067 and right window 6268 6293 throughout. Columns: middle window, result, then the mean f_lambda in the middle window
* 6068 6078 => -0.5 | 15.6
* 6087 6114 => 0.3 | 14.7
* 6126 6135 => -0.1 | 15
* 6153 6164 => 0.9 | 13.6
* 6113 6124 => 0.6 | 14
